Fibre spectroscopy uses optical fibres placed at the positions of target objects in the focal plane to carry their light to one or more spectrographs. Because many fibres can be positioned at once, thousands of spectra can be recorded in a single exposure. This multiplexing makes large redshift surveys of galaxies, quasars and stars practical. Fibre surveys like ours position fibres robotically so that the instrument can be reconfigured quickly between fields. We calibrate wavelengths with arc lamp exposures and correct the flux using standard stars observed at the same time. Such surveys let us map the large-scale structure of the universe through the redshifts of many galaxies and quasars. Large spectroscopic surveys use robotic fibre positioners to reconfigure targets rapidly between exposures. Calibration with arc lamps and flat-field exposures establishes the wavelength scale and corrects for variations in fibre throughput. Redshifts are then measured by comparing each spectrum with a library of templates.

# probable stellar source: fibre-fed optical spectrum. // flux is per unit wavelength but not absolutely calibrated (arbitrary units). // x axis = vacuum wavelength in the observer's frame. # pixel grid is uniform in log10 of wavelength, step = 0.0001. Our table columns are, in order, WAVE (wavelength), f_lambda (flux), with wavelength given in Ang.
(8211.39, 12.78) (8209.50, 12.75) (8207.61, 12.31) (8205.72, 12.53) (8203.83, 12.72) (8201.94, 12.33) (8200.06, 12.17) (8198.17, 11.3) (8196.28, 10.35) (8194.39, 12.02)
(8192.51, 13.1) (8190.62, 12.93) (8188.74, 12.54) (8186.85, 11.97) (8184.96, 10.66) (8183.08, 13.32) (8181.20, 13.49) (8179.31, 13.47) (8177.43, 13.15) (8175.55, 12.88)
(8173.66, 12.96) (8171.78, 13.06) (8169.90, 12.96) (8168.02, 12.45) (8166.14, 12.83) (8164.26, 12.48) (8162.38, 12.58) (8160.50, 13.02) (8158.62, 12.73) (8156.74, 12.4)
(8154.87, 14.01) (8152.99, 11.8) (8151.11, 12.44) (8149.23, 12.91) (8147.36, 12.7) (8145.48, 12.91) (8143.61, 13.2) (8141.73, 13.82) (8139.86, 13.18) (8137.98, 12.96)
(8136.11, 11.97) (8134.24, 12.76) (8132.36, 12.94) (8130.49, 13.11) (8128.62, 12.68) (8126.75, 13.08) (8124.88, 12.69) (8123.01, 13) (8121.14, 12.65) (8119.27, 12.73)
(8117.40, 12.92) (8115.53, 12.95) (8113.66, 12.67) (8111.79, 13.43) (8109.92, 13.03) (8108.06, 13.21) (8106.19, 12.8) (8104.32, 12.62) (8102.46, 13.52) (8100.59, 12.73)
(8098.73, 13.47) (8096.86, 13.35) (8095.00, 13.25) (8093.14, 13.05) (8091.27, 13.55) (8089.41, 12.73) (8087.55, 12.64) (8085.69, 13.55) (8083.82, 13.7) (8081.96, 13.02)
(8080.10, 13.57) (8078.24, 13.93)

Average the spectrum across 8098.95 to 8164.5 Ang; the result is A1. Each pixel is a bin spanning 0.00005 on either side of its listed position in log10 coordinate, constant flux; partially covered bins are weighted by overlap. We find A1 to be 12.9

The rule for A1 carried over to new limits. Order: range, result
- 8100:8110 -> 13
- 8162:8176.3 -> 12.8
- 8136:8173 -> 12.8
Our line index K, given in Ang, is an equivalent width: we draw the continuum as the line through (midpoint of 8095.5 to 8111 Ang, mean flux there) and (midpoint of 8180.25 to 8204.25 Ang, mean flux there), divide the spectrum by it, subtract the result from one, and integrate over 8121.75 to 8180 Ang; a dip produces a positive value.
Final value -1.1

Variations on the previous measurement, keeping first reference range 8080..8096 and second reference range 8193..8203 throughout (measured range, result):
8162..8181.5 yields -1.4 Ang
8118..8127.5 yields -0.1 Ang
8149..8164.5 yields -0.5 Ang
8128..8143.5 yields -0.5 Ang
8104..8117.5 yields -0.1 Ang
